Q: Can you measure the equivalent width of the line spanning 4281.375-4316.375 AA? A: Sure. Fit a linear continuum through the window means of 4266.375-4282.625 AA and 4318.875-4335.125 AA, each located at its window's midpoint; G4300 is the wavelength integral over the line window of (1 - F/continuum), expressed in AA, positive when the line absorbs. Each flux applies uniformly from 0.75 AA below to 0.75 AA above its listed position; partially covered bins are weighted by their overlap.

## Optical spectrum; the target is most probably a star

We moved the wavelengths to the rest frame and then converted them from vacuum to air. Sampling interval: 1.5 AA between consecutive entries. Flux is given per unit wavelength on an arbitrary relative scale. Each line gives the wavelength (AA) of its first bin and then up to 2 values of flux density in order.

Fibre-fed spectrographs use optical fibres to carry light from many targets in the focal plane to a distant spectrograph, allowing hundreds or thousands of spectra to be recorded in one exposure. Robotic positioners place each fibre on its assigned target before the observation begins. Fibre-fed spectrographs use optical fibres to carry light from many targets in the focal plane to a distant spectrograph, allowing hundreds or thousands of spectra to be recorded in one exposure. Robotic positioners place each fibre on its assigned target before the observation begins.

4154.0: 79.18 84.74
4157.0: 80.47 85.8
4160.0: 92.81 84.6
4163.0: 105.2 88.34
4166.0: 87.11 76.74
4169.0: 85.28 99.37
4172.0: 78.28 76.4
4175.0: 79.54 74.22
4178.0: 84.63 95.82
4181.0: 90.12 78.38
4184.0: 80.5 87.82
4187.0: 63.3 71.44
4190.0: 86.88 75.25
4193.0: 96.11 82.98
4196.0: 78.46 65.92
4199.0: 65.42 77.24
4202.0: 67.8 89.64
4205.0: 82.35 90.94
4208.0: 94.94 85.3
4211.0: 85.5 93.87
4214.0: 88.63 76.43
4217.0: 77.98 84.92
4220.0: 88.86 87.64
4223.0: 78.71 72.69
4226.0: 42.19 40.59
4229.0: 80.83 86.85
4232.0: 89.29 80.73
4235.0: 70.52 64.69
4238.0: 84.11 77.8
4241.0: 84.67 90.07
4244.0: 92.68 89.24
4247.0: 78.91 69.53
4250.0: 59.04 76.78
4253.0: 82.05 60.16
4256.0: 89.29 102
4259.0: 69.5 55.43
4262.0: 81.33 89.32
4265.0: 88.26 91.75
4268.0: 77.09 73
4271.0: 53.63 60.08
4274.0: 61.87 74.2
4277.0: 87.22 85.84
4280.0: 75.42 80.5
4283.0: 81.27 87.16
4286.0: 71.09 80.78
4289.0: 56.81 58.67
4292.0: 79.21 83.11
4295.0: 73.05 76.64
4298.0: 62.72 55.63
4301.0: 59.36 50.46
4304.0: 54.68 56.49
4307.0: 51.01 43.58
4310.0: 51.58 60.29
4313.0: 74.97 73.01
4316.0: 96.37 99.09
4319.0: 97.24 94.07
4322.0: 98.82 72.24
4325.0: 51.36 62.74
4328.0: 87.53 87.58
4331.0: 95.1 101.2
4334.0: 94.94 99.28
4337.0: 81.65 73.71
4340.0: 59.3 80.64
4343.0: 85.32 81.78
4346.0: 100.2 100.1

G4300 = 5.4 AA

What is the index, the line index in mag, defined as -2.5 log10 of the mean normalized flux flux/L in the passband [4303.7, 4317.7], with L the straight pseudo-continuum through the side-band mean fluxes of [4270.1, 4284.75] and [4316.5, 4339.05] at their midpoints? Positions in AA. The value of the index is 0.26 mag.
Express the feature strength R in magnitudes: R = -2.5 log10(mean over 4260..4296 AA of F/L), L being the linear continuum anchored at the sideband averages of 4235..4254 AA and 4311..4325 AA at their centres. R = 0.08 mag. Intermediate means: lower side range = 78.5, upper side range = 83.8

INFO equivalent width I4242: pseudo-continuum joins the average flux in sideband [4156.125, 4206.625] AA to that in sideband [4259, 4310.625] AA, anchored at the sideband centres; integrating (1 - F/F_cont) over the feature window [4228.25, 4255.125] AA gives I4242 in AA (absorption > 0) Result -1.4 AA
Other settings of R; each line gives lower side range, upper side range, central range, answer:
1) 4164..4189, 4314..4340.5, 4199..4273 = 0.06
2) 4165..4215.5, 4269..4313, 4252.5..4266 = -0.11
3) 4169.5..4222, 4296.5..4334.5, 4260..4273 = 0.03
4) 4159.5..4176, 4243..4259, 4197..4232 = 0.05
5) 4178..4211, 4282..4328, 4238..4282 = -0.04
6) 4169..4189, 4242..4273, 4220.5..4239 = 0.08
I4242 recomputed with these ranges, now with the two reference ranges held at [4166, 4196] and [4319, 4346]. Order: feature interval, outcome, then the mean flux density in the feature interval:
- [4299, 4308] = 3.14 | 54.3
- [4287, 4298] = 1.53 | 71.8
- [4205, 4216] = -0.70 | 87.8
